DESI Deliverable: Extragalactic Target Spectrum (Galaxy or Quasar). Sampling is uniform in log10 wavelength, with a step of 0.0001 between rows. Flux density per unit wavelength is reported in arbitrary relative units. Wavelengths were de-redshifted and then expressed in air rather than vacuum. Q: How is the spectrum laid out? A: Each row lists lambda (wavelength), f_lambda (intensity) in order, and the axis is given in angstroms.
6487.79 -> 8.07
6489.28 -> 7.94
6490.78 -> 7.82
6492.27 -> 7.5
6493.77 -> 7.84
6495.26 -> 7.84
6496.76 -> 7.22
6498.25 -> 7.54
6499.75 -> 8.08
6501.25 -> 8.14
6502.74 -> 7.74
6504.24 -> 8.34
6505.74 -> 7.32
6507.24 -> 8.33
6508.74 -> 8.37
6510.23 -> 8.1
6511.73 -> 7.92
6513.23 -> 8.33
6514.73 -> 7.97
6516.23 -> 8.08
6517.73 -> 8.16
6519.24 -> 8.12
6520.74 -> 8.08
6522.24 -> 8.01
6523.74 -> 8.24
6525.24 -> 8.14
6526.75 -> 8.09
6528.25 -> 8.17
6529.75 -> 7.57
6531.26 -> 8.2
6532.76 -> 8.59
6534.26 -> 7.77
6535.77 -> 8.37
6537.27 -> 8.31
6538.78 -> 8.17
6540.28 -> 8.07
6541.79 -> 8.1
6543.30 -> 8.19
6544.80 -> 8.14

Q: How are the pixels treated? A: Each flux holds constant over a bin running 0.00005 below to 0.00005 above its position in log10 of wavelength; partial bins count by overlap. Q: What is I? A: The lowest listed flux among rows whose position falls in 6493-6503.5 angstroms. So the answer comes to 7.22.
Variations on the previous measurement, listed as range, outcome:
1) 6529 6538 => 7.57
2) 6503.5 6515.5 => 7.32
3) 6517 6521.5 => 8.08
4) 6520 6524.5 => 8.01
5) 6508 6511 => 8.1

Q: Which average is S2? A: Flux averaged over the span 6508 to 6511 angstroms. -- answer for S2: 8.25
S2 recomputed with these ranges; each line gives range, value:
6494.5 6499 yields 7.54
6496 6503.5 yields 7.74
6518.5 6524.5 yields 8.12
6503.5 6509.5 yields 8.09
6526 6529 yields 8.14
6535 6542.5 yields 8.2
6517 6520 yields 8.12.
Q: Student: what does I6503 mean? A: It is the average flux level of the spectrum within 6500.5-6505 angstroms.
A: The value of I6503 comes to 8.07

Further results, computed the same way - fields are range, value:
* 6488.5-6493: 7.76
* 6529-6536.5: 8.1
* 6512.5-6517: 8.13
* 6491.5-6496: 7.74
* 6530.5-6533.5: 8.39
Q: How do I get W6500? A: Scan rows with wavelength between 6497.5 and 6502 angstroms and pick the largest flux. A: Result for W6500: 8.14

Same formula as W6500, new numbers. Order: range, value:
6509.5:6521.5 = 8.33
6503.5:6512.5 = 8.37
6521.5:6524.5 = 8.24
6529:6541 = 8.59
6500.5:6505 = 8.34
